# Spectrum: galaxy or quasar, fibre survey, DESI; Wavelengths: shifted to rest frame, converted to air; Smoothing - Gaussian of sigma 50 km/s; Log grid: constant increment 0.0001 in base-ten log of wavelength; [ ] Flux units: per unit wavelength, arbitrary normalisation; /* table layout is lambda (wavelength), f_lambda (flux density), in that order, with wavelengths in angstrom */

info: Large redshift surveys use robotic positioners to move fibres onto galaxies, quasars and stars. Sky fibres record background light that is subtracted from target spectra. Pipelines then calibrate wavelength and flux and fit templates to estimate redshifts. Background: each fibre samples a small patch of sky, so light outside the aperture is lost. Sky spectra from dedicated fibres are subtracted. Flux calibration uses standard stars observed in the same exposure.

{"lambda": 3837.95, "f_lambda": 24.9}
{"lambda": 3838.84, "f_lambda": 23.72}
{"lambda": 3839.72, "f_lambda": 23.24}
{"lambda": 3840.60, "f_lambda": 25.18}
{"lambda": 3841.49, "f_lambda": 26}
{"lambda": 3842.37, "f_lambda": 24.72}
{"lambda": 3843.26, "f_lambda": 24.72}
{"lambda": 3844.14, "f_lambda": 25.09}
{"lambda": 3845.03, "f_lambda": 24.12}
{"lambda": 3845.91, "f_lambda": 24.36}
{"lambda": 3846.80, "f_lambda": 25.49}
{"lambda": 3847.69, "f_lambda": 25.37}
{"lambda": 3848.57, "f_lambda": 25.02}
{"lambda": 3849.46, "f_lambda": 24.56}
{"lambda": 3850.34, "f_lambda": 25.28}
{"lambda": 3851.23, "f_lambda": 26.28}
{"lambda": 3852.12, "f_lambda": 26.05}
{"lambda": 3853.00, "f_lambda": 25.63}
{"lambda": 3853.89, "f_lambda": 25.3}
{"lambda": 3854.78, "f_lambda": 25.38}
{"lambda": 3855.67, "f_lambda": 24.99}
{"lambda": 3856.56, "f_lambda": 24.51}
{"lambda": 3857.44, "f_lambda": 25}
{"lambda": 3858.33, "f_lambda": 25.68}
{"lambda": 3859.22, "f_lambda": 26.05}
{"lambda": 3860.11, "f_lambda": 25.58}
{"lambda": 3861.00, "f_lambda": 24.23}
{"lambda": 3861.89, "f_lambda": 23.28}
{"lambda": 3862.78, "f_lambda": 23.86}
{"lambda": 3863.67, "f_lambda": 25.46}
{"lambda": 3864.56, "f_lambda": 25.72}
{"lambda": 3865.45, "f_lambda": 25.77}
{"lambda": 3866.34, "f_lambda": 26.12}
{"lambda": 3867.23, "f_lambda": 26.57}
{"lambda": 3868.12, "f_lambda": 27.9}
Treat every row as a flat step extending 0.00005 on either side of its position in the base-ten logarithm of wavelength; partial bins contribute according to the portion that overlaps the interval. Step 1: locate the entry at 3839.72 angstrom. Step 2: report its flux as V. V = 23.24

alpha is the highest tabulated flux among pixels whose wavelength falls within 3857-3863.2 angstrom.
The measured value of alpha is 26.05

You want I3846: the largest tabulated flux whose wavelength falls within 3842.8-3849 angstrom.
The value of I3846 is 25.49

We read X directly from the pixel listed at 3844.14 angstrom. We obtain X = 25.09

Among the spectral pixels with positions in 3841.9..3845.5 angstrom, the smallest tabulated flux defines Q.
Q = 24.12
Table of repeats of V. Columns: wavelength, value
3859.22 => 26.05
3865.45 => 25.77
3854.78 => 25.38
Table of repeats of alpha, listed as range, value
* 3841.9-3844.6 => 25.09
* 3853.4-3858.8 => 25.68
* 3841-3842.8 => 26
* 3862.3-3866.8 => 26.12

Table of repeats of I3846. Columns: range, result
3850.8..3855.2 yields 26.28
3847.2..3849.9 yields 25.37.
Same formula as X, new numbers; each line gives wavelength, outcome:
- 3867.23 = 26.57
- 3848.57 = 25.02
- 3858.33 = 25.68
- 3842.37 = 24.72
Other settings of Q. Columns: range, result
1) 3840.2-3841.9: 25.18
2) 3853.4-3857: 24.51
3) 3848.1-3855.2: 24.56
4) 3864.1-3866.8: 25.72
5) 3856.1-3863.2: 23.28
